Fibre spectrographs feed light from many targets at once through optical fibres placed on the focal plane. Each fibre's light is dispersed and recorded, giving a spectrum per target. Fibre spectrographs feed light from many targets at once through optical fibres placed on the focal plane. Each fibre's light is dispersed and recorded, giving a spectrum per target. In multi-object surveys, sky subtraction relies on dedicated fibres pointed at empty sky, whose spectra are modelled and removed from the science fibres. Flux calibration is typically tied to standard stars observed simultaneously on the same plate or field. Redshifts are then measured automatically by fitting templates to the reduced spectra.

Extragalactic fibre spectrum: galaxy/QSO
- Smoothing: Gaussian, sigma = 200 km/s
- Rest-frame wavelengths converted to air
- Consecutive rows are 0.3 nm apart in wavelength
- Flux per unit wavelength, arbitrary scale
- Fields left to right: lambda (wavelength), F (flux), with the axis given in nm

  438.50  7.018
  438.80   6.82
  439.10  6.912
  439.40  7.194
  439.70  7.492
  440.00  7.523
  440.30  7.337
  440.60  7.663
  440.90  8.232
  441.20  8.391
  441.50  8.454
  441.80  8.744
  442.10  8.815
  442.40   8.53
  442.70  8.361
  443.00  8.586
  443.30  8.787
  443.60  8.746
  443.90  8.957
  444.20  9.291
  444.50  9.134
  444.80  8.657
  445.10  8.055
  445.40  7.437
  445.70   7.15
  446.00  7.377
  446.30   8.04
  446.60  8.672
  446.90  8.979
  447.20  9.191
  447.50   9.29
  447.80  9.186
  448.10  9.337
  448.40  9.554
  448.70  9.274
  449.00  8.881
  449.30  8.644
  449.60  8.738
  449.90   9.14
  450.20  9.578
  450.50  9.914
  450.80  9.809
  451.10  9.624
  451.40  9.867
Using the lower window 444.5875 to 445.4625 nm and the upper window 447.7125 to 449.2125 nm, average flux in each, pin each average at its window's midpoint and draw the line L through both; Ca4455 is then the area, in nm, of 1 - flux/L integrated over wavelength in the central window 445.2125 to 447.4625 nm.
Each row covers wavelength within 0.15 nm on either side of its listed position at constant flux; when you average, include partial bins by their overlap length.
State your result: 0.11 nm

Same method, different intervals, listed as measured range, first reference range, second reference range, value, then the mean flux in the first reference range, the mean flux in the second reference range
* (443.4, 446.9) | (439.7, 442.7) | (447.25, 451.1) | 0.14 nm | 8.16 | 9.29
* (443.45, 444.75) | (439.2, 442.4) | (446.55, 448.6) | -0.06 nm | 7.99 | 9.2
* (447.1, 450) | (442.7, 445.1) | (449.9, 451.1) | 0.09 nm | 8.8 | 9.67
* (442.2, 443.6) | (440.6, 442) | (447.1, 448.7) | 0.00 nm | 8.38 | 9.31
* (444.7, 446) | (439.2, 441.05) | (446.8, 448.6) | 0.15 nm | 7.56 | 9.26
